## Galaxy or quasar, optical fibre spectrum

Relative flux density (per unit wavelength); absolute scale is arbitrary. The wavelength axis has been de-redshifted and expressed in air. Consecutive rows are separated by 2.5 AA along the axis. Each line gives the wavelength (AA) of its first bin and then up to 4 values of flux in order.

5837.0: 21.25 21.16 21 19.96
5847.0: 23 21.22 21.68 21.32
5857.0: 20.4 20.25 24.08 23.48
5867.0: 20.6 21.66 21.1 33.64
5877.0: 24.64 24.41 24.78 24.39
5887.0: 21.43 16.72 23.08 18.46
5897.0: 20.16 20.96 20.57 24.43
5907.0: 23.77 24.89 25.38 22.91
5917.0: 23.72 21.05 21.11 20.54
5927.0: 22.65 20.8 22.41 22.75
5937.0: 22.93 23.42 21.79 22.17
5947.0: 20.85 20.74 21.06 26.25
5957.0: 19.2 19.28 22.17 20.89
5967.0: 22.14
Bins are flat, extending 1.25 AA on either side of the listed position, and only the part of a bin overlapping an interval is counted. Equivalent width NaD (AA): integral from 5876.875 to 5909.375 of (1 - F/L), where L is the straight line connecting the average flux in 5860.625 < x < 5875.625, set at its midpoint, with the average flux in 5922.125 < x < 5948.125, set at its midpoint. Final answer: 1.5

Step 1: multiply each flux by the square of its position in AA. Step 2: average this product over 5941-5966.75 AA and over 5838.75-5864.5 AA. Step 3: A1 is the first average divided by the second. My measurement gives 1.03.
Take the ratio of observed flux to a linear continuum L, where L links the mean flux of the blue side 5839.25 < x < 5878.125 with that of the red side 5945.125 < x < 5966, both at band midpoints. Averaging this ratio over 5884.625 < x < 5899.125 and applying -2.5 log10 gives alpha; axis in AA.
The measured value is 0.09 mag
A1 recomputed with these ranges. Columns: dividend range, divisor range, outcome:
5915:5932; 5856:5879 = 0.95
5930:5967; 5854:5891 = 0.98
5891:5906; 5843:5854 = 1.01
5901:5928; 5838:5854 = 1.10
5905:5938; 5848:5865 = 1.07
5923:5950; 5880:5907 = 1.03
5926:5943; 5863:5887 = 0.95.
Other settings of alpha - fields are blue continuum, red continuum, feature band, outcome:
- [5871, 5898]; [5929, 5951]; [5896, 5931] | 0.01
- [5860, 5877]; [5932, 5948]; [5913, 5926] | 0.04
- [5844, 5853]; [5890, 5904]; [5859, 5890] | -0.11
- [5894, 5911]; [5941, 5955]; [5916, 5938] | 0.00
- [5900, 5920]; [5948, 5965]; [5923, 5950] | 0.01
